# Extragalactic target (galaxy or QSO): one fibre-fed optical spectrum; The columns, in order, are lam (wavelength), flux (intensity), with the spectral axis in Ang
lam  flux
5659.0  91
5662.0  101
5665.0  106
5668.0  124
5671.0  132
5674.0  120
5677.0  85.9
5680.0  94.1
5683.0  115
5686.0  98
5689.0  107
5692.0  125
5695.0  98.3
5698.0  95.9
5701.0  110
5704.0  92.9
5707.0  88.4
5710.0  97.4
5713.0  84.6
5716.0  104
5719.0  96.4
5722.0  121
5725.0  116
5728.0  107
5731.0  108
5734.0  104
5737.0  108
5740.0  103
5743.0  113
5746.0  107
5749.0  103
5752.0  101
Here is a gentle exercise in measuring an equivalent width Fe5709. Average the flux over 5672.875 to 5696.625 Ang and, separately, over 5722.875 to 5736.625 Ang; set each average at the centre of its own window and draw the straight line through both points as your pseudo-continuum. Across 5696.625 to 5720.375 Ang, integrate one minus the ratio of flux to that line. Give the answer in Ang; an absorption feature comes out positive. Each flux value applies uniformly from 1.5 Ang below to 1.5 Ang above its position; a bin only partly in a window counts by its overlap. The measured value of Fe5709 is 2.5 Ang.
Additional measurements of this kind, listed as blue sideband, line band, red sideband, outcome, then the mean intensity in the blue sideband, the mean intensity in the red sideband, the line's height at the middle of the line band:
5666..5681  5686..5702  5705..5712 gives -0.96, 112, 92.3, 100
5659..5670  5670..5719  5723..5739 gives 2.80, 109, 109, 109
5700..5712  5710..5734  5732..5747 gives -0.78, 96.1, 107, 101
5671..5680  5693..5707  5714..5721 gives 0.54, 106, 101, 103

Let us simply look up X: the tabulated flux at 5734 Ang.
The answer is 104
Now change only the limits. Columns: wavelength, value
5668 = 124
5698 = 95.9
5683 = 115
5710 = 97.4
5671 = 132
